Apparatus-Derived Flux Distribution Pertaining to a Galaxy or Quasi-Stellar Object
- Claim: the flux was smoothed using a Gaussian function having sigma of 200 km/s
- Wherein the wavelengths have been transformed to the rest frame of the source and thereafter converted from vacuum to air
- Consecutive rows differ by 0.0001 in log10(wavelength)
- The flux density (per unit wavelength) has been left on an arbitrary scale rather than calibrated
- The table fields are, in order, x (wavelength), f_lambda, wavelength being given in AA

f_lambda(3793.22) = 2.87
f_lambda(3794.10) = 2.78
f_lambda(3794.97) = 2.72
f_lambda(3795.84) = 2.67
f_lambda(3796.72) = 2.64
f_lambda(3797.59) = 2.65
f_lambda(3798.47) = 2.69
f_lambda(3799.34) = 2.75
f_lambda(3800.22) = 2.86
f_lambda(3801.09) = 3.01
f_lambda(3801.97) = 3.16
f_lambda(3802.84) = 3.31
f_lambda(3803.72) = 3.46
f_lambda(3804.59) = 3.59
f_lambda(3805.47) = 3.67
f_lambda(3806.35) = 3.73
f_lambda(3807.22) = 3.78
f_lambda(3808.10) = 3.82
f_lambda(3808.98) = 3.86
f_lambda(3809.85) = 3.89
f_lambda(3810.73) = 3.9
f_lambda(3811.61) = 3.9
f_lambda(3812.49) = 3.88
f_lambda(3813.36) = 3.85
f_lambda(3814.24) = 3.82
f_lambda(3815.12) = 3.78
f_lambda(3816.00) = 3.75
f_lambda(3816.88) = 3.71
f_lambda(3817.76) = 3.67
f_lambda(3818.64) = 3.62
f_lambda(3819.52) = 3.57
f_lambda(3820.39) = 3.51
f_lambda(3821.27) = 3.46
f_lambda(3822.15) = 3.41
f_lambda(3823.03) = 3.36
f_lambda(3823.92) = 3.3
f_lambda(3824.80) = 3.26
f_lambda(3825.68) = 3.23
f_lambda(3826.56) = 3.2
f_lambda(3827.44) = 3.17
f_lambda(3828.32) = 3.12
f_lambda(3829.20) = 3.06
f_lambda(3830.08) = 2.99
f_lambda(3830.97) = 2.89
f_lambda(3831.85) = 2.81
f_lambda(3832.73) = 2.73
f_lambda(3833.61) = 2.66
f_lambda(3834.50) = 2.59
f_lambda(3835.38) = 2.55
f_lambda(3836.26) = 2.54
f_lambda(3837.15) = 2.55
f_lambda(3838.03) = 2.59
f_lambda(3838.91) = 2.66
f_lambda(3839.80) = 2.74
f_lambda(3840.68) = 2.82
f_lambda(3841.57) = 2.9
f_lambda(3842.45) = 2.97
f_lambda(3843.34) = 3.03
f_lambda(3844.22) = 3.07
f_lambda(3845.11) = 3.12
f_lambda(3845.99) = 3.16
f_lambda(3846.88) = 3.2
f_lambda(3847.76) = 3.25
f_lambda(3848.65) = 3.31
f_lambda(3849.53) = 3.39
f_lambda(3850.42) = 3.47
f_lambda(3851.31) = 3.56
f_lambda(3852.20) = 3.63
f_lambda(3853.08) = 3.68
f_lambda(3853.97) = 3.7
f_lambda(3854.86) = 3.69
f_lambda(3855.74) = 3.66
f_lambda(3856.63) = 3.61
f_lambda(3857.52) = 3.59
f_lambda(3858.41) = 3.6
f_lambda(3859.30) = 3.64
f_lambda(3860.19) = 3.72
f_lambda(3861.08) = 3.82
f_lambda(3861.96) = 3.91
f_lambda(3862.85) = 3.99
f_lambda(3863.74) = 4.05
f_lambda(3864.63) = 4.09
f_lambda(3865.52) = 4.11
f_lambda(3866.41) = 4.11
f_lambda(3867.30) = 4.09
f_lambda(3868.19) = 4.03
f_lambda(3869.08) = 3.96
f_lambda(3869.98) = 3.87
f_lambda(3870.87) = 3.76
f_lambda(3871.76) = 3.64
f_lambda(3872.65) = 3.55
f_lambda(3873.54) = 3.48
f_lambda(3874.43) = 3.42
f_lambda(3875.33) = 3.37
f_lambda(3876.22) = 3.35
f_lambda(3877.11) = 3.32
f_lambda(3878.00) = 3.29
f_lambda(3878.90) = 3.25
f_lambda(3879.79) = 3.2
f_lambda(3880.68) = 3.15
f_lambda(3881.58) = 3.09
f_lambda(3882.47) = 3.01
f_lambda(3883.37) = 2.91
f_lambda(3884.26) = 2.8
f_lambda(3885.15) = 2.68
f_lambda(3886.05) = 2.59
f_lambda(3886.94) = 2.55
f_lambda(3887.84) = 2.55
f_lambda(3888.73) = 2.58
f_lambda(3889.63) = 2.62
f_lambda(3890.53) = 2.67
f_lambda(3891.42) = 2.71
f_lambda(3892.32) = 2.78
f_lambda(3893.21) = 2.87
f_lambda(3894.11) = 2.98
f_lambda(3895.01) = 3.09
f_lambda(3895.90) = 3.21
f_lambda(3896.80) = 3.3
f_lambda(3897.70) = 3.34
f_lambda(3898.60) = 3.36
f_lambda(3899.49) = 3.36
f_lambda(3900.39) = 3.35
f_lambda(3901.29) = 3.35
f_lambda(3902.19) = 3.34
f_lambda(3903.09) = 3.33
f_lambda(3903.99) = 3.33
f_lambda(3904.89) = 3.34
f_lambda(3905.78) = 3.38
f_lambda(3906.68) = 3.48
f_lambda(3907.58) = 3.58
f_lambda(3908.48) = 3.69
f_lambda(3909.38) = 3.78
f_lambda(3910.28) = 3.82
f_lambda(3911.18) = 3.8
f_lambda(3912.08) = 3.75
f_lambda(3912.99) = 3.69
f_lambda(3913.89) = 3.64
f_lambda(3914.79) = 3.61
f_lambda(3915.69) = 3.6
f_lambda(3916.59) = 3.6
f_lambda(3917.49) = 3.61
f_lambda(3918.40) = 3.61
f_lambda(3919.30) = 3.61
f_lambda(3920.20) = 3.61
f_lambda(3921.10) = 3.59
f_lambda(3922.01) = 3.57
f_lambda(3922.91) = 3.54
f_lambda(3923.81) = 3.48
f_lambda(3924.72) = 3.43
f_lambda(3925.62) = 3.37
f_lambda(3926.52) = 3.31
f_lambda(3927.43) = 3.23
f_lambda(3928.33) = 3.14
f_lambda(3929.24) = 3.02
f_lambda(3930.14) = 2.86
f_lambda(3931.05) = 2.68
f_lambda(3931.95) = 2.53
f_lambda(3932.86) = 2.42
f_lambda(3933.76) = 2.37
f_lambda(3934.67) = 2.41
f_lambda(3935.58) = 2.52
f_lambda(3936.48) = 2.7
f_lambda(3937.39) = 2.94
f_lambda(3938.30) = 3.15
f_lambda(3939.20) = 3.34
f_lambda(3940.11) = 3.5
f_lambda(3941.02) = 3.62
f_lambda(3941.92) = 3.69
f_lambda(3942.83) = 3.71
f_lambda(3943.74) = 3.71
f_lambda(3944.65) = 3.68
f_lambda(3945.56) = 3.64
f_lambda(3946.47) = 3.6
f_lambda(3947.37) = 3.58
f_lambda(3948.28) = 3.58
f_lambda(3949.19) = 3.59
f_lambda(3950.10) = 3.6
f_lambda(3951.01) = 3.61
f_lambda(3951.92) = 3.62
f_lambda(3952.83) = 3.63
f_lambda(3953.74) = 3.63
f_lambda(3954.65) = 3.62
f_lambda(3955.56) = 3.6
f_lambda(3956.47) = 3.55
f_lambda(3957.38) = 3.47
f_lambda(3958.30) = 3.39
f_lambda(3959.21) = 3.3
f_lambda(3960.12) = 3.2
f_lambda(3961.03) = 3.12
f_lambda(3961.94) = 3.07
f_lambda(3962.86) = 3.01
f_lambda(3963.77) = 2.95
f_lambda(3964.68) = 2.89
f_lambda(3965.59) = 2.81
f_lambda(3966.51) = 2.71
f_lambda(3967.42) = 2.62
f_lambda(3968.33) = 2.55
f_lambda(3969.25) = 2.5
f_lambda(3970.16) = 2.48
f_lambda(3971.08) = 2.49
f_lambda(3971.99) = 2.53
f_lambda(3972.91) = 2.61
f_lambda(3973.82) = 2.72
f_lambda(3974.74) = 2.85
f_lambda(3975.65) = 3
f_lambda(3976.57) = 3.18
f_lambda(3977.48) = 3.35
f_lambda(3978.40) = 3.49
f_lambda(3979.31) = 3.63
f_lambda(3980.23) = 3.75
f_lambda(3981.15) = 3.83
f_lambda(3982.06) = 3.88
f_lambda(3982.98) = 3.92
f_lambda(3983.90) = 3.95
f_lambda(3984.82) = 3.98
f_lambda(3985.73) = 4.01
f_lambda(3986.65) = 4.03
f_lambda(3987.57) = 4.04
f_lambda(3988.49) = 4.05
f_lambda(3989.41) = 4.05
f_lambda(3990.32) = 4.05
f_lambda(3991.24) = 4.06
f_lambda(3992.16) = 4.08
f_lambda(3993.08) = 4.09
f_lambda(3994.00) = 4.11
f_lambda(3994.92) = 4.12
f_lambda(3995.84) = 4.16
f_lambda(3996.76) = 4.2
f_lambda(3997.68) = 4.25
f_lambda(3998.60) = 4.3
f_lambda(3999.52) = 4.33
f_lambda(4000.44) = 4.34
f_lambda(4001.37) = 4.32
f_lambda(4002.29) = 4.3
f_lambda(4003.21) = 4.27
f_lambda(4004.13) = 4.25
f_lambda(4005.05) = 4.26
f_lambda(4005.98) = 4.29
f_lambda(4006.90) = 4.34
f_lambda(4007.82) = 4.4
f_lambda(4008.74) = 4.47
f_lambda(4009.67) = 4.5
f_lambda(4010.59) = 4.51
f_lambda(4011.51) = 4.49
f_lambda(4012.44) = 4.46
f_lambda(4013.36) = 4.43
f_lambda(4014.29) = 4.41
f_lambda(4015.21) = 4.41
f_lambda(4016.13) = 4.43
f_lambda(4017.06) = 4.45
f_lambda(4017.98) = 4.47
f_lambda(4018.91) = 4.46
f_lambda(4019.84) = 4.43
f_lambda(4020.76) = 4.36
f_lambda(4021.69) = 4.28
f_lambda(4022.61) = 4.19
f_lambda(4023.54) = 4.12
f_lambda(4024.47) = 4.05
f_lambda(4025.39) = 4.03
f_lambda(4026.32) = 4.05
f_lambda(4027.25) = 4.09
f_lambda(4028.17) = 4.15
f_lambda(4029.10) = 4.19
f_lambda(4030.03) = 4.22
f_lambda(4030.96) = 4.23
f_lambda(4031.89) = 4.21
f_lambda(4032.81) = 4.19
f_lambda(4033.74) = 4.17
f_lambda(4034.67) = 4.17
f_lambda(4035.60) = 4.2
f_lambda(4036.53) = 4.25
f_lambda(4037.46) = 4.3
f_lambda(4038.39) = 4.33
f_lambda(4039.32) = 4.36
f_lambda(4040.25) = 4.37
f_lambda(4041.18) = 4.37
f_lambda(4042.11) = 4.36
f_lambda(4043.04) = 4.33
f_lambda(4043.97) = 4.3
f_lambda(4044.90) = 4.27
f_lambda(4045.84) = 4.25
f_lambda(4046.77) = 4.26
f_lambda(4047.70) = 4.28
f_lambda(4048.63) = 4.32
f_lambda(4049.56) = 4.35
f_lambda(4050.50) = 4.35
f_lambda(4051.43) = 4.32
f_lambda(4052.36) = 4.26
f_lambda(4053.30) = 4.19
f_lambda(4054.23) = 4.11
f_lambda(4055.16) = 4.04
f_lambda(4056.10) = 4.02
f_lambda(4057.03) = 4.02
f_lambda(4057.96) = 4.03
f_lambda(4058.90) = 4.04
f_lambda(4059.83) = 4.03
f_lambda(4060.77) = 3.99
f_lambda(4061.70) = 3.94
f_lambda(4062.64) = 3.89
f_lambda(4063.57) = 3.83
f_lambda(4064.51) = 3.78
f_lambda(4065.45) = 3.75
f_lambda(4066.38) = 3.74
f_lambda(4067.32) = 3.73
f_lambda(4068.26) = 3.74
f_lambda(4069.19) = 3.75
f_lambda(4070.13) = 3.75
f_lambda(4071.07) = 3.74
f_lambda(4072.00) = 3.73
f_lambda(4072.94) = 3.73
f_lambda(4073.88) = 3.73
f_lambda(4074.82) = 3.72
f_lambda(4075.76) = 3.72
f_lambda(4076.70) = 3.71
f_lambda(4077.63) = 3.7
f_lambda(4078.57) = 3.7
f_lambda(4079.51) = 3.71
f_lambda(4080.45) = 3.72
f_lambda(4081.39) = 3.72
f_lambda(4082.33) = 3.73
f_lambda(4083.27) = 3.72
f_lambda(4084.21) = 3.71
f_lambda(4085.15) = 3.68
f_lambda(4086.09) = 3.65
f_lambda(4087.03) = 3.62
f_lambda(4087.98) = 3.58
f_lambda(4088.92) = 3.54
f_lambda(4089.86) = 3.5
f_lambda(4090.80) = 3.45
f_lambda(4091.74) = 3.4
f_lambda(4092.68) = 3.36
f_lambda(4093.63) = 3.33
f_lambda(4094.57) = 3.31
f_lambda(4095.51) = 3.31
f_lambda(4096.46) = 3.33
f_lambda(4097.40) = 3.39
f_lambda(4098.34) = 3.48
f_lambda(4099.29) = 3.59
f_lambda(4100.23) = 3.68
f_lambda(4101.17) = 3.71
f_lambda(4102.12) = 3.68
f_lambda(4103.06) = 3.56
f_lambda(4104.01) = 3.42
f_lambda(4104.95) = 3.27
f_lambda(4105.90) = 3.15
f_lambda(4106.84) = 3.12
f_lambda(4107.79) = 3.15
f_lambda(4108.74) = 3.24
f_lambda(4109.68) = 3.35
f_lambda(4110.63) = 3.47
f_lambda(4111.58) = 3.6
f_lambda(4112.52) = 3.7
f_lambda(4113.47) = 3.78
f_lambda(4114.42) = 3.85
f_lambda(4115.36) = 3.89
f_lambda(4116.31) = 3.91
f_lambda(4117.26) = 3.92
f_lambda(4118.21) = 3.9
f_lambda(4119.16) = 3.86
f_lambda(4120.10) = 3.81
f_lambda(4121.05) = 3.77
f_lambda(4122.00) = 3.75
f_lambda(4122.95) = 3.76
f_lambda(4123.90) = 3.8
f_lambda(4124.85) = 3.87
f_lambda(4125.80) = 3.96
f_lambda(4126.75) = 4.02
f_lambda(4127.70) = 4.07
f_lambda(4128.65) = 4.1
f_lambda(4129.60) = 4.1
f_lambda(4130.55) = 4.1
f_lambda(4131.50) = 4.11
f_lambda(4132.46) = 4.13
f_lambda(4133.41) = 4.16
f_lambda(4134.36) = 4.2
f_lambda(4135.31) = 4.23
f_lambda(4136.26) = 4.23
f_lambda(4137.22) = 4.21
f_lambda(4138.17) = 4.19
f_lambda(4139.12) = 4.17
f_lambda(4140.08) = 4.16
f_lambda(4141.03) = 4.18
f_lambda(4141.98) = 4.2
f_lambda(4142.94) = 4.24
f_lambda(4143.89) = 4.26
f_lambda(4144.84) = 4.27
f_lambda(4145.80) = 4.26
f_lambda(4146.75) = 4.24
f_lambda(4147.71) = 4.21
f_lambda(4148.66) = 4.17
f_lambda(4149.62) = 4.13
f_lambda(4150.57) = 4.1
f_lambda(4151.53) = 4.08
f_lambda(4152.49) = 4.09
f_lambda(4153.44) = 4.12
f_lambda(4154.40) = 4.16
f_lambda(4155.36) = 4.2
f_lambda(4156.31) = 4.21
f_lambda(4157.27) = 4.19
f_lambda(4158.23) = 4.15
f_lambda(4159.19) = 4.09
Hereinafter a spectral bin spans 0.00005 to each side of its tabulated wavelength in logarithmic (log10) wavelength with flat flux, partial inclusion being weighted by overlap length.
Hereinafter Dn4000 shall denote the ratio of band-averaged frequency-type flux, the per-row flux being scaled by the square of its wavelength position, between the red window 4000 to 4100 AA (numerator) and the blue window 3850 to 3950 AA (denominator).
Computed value 1.3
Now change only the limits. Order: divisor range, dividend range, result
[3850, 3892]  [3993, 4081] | 1.32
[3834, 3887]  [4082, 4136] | 1.25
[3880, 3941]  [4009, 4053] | 1.43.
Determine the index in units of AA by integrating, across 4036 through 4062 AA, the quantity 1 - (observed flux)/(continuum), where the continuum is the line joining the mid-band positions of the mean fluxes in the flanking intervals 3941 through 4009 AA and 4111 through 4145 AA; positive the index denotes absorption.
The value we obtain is -2.8 AA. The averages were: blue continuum 3.62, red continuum 4.01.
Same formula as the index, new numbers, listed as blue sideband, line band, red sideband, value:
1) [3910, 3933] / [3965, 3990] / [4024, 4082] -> 2.6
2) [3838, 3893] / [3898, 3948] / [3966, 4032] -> 3.1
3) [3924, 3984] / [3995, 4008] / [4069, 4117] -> -3.7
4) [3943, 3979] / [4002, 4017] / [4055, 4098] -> -4.3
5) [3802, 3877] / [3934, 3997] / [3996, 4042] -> 9.8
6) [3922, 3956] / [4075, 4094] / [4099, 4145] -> 0.6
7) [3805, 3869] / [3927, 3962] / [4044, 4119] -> 2.9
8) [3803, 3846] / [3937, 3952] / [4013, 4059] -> 1.1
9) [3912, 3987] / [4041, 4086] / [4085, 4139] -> -4.6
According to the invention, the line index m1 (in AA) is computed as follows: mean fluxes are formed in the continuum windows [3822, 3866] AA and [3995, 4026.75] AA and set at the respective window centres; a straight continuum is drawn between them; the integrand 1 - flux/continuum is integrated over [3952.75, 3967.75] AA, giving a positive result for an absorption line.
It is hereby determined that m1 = 3.0 AA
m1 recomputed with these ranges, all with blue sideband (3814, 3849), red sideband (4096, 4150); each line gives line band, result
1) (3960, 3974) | 2.9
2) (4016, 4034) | -3.1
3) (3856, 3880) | -3.6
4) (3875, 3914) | 1.1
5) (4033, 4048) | -2.6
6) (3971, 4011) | -4.3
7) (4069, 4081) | 0.1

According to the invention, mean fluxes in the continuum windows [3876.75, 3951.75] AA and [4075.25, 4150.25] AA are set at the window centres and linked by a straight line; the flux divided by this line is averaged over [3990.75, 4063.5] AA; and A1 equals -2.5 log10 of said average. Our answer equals -0.19 mag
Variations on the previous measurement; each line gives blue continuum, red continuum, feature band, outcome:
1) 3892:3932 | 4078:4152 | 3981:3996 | -0.139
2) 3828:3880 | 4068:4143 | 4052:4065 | -0.096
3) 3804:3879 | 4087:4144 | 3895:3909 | 0.042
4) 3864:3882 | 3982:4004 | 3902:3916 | 0.056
